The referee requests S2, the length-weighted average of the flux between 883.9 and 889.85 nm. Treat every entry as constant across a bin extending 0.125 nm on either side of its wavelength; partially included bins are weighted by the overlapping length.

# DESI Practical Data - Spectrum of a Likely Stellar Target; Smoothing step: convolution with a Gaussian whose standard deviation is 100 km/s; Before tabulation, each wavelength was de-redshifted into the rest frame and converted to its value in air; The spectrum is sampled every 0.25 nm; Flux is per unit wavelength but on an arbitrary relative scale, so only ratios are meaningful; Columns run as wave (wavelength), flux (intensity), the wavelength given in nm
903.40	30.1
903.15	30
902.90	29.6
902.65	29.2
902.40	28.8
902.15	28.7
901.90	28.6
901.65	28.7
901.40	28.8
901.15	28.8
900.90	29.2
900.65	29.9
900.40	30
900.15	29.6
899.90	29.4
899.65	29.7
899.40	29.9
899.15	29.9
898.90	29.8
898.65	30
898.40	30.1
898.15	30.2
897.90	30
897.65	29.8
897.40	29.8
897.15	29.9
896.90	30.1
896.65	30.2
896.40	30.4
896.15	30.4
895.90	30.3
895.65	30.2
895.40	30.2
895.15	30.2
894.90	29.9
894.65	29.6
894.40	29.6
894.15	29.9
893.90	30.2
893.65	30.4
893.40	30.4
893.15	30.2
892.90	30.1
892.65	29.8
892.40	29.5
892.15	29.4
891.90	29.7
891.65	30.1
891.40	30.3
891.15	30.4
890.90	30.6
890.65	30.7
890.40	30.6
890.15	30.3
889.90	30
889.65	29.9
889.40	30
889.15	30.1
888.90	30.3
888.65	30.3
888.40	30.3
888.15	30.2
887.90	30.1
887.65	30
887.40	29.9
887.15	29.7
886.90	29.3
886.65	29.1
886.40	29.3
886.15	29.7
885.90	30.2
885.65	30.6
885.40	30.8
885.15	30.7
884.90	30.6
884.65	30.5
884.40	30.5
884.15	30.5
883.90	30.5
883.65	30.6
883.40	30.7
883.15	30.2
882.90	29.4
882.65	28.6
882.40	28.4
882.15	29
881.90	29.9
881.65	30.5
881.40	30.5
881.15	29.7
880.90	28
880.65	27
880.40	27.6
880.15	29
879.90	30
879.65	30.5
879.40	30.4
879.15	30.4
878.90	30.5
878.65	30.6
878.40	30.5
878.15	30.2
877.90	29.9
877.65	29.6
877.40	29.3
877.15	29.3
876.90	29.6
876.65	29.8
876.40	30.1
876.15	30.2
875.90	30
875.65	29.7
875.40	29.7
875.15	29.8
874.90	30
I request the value 30.1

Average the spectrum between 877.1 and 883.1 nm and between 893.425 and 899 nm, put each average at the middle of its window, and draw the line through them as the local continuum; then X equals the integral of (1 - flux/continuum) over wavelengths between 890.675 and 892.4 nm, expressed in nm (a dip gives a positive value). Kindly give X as -0.01 nm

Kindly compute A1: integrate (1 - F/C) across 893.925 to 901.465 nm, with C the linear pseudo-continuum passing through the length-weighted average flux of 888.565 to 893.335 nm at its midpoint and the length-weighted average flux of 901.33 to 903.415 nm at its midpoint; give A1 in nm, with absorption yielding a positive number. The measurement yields -0.09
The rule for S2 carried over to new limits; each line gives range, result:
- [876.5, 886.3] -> 29.9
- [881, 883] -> 29.5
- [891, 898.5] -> 30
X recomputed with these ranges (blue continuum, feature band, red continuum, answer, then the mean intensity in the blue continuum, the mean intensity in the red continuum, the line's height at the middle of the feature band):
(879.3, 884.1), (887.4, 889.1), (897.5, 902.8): -0.04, 29.5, 29.5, 29.5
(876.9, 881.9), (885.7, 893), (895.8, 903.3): -0.08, 29.7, 29.7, 29.7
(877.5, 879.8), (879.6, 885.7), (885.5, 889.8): 0.08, 30.3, 29.9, 30.1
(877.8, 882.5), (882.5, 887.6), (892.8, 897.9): -0.05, 29.6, 30.1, 29.8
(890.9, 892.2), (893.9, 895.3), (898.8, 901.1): 0.00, 30.1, 29.7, 29.9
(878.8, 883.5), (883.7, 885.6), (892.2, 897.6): -0.06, 29.5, 30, 29.6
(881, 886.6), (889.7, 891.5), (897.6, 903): -0.04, 30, 29.5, 29.8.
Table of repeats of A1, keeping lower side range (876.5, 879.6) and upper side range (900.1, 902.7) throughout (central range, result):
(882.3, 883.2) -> 0.02 nm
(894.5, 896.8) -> -0.06 nm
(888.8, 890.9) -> -0.05 nm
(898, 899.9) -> -0.05 nm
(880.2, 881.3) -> 0.06 nm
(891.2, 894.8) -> -0.06 nm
